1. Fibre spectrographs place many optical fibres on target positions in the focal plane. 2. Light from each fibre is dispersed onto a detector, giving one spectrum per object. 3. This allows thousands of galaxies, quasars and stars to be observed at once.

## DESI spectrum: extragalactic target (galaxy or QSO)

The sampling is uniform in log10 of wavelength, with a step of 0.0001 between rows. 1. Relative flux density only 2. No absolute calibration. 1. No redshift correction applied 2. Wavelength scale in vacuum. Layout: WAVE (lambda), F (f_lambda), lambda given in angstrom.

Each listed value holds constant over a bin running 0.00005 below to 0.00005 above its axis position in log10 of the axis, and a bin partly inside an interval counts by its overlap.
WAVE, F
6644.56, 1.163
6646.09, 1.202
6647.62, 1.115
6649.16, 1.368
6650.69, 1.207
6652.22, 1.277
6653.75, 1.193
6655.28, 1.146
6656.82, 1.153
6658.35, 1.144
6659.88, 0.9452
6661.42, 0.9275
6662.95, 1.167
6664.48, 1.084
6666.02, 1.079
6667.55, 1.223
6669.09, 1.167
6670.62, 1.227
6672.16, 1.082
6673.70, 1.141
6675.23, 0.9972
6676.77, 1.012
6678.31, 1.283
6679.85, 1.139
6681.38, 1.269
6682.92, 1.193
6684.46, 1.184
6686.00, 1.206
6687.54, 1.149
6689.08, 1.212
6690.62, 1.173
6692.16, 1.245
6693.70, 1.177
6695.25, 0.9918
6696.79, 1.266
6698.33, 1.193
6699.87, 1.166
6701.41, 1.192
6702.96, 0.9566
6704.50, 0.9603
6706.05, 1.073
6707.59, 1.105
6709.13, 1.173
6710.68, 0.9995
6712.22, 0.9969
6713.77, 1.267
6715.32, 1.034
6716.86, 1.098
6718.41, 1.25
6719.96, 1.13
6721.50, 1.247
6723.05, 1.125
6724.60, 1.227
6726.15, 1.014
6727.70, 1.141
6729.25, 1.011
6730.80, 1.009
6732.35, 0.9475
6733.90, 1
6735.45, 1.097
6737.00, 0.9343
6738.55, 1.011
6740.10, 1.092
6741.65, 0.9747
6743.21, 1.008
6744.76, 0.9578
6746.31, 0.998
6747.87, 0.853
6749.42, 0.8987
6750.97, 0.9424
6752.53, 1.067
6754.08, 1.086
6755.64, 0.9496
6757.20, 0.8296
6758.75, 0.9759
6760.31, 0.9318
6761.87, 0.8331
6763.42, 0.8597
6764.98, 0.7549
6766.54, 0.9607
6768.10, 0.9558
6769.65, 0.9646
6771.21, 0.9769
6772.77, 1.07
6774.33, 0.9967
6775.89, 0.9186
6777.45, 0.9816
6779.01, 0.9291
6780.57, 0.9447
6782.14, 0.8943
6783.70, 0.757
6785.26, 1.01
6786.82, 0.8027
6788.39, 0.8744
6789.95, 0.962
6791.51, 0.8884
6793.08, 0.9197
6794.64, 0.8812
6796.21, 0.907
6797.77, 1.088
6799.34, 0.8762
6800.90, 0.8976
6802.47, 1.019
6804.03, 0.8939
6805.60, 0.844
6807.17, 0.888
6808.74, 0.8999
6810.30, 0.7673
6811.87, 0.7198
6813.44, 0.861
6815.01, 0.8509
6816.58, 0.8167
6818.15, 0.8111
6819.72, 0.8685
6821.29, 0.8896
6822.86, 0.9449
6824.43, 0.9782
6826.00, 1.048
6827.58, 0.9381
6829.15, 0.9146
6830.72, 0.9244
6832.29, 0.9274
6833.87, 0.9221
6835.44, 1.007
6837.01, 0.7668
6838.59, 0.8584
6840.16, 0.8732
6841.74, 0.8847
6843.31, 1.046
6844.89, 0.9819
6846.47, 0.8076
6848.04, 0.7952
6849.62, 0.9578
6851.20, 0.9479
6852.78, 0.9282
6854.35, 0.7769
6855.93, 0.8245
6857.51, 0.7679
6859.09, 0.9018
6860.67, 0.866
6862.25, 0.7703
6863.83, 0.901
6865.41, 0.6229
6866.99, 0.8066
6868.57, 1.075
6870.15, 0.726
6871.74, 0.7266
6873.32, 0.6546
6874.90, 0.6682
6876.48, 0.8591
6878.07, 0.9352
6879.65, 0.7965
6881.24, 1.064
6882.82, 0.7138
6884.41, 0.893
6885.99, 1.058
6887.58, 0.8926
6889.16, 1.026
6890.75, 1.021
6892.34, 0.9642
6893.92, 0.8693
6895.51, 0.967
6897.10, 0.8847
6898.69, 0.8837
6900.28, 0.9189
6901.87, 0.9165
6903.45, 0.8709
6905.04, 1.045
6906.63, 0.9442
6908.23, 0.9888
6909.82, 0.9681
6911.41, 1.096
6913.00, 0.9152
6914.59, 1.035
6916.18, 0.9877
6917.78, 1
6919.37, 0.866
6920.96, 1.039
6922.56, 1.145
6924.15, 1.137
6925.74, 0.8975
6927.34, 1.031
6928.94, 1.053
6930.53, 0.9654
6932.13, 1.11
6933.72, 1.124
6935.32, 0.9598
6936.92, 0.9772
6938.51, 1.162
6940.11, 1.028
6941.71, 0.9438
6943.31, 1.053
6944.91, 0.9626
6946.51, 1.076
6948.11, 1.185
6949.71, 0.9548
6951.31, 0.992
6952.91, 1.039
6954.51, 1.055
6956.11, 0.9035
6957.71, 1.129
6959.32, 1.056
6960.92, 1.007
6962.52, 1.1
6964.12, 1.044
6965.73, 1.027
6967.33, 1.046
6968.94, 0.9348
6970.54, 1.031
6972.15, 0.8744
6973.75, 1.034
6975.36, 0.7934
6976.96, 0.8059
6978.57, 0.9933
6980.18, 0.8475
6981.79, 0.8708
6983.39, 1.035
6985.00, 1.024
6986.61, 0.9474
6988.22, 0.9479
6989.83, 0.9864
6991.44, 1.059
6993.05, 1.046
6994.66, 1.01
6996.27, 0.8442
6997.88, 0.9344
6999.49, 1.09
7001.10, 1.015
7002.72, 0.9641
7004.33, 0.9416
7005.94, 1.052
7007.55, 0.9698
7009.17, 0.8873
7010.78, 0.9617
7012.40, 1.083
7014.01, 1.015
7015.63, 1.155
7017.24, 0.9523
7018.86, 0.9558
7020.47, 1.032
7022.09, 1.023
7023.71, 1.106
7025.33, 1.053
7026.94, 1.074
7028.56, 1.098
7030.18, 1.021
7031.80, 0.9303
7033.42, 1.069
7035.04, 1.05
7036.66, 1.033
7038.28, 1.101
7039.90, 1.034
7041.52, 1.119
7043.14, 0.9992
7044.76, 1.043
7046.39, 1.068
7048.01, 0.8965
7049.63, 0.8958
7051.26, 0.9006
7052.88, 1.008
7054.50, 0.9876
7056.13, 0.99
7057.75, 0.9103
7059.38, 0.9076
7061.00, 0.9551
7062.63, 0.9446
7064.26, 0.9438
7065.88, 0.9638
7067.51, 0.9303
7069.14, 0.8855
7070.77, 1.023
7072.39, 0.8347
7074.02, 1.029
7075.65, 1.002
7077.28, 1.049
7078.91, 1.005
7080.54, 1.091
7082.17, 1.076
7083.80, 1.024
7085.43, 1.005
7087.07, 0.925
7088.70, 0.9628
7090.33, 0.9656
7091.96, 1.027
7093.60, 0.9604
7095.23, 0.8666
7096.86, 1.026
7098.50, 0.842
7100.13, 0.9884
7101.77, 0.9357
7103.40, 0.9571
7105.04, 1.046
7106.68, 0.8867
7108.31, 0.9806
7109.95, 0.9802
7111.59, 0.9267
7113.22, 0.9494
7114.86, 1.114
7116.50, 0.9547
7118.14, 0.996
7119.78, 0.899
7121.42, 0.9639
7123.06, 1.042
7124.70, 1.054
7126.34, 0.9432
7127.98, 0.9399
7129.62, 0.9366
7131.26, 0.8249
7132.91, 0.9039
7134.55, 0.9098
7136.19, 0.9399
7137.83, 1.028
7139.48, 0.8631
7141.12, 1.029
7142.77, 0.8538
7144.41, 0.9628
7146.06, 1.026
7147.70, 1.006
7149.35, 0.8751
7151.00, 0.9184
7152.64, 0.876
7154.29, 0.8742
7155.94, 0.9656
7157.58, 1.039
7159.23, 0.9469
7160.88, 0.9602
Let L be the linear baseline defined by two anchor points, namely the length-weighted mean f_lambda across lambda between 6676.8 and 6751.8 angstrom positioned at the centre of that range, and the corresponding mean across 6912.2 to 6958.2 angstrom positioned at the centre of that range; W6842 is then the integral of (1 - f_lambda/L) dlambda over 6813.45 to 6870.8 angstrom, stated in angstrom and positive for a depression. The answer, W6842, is 9.4 angstrom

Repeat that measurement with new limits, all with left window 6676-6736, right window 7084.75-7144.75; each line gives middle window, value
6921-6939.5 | -0.3 angstrom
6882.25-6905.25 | 2.6 angstrom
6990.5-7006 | 0.2 angstrom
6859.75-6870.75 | 2.4 angstrom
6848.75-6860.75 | 2.2 angstrom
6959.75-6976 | 0.4 angstrom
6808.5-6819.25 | 2.6 angstrom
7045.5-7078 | 0.7 angstrom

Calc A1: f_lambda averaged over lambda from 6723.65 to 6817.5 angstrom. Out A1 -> 0.94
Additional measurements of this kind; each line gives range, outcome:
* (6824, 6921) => 0.902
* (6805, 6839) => 0.884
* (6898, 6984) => 0.997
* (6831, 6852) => 0.906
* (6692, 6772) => 1.03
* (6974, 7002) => 0.957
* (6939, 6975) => 1.02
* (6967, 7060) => 0.991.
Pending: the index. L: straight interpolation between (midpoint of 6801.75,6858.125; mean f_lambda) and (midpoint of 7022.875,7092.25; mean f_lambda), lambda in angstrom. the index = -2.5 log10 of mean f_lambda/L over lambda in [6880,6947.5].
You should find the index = -0.07 mag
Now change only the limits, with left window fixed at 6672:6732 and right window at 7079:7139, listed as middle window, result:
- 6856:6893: 0.23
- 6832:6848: 0.19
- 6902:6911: 0.09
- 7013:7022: -0.02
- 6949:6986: 0.05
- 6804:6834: 0.22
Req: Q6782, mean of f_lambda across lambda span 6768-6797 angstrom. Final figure 0.928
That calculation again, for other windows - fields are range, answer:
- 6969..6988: 0.933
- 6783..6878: 0.874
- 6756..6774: 0.922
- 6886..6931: 0.978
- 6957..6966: 1.06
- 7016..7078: 0.996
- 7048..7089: 0.969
